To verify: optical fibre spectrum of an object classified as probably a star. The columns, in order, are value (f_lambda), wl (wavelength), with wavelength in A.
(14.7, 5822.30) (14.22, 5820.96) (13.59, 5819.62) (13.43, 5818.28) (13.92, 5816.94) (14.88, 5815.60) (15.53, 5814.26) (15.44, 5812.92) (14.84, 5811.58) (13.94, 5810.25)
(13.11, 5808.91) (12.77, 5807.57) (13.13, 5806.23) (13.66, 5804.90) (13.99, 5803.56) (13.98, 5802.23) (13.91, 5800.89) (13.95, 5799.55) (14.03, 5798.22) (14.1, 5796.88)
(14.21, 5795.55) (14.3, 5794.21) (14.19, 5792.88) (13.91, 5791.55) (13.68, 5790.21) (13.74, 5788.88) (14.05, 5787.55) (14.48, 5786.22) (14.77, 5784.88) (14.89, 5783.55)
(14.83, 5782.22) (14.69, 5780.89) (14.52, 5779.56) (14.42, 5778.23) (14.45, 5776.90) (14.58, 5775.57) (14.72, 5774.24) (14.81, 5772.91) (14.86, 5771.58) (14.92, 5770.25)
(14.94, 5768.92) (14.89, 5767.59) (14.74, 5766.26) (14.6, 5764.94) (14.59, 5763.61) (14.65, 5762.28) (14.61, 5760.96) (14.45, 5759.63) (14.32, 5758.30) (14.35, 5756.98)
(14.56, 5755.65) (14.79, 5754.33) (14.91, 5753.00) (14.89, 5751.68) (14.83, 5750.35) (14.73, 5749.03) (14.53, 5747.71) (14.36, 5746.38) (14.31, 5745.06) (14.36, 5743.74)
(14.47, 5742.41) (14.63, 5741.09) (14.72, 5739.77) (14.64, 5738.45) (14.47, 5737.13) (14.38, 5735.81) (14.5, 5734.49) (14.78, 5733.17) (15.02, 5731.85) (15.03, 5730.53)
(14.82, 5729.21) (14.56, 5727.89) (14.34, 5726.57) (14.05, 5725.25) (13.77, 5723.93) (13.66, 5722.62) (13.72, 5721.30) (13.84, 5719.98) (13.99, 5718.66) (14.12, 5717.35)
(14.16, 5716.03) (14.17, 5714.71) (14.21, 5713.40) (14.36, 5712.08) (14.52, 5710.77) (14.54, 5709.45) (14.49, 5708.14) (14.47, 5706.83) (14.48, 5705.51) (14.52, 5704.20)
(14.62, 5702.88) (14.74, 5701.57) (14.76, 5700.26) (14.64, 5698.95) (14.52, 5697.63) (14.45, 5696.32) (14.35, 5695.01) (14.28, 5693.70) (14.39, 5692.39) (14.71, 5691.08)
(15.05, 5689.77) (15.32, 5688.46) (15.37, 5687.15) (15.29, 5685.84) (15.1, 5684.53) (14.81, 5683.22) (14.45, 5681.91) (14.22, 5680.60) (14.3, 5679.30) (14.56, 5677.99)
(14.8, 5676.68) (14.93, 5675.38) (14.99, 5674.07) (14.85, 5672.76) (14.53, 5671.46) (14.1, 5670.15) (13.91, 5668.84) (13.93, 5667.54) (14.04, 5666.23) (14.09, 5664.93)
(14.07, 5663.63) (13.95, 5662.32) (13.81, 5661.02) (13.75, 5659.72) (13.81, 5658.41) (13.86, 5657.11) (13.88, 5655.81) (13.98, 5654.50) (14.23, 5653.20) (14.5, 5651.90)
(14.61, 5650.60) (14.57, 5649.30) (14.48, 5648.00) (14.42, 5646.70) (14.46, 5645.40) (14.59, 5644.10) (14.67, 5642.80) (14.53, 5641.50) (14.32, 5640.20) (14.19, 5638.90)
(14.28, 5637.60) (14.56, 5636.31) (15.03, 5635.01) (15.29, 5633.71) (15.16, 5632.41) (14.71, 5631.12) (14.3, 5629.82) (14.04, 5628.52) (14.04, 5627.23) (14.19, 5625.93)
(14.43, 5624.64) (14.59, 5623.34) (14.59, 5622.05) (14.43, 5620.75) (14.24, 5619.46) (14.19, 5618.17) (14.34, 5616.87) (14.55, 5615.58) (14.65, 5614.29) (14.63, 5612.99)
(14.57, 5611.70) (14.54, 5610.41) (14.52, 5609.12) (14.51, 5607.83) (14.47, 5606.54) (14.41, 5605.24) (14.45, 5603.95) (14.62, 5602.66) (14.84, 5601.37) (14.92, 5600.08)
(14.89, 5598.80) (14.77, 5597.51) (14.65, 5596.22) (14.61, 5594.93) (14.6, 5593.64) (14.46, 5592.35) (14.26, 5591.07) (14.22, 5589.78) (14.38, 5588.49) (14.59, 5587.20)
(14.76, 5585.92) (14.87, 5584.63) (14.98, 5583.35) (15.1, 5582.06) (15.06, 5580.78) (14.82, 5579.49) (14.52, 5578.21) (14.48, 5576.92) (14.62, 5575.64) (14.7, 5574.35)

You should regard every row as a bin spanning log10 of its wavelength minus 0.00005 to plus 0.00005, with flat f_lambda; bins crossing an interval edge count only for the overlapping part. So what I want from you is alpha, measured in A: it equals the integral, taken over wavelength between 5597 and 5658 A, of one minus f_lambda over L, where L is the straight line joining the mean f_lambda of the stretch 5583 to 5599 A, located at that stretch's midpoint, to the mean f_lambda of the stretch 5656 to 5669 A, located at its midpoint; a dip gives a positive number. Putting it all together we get -1.0 A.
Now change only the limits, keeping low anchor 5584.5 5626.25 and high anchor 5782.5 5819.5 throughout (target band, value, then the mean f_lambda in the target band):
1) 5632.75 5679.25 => 0.20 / 14.4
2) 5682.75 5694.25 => -0.46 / 14.9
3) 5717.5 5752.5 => -0.46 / 14.4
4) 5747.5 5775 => -0.99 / 14.7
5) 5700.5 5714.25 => -0.18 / 14.5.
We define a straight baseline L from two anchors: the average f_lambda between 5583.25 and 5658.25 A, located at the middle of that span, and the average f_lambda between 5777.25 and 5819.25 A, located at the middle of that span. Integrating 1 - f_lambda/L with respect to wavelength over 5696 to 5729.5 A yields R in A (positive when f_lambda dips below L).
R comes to 0.02 A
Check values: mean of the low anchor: 14.5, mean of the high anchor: 14.2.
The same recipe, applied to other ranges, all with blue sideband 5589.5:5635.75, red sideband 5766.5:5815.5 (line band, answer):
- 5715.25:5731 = 0.3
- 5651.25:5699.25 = 0.1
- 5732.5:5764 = -0.4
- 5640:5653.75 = 0.0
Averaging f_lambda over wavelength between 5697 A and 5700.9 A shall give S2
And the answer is 14.6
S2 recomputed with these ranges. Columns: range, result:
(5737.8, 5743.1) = 14.6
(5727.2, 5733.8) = 14.8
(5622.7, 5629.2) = 14.3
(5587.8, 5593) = 14.3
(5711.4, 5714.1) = 14.3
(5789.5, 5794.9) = 14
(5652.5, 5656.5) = 14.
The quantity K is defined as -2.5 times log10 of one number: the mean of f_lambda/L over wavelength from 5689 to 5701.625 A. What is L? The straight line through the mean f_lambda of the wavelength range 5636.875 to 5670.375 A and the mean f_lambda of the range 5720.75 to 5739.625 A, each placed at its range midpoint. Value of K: -0.02 mag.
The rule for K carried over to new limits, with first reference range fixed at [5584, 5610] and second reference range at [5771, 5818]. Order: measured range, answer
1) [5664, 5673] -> 0.02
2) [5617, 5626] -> 0.01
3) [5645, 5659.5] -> 0.02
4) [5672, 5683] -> -0.01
